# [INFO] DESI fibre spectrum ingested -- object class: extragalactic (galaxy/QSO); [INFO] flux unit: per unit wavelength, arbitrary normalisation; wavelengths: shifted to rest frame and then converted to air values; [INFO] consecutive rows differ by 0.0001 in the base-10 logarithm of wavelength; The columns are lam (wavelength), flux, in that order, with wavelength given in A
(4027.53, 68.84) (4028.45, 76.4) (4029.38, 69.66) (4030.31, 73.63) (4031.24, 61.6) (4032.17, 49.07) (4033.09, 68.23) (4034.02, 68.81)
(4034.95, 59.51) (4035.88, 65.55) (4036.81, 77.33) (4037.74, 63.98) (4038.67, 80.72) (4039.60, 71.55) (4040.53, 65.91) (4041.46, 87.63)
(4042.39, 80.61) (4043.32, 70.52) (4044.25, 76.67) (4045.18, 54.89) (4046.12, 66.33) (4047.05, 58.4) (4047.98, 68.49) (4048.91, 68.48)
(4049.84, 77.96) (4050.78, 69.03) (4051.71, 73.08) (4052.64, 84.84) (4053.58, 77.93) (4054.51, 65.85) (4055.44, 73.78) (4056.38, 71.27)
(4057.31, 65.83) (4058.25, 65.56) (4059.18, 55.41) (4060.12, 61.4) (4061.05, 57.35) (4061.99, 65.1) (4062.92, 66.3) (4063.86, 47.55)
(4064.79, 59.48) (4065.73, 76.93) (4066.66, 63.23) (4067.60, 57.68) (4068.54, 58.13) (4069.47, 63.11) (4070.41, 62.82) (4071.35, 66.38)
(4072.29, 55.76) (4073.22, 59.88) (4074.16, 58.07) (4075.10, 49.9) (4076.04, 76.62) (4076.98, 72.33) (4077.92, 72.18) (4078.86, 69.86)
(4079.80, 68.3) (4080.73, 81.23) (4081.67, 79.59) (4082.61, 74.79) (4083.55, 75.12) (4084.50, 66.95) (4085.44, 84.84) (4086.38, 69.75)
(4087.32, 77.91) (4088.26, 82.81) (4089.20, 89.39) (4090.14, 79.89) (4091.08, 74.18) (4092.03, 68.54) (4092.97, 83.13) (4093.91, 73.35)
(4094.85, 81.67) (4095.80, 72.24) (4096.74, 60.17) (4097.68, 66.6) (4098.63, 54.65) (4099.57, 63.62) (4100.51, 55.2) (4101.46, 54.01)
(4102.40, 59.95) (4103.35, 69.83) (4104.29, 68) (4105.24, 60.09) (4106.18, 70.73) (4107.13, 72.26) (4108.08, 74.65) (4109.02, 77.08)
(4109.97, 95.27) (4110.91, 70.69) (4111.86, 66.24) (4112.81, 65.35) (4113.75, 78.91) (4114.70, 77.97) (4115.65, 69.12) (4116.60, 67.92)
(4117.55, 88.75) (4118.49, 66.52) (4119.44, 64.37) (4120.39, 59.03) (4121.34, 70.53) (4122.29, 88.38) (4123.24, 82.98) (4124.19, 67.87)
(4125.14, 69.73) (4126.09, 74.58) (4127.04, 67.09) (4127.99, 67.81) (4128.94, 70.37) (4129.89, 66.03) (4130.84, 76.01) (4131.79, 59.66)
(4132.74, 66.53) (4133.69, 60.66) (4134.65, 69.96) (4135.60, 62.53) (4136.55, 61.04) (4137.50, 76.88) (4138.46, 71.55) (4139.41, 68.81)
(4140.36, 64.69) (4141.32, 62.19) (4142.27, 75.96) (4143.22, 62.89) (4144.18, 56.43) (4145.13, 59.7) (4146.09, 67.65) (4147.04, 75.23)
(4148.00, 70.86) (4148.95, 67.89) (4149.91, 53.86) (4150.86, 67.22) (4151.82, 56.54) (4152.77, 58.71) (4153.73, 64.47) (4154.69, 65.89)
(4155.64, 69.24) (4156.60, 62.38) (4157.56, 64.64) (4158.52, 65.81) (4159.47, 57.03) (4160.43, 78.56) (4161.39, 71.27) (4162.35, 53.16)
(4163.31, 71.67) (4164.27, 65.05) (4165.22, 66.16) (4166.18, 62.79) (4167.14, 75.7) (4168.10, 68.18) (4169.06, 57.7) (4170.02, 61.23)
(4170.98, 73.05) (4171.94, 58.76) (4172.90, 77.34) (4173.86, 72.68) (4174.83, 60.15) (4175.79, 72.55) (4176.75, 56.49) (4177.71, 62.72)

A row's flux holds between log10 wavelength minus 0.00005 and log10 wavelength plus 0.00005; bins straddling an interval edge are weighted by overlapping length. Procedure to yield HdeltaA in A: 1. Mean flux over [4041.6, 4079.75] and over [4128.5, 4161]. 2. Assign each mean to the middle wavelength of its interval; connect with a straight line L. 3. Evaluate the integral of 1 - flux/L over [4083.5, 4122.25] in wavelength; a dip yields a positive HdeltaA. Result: -3.2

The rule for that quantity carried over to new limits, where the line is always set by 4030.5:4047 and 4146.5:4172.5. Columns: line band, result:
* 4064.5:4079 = 0.8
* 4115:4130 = -1.2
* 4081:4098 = -2.2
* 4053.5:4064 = 0.6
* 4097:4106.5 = 0.7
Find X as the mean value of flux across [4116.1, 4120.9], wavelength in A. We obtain 69.3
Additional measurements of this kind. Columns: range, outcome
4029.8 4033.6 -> 63.3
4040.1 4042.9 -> 78.1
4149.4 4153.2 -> 59.2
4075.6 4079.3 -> 72.7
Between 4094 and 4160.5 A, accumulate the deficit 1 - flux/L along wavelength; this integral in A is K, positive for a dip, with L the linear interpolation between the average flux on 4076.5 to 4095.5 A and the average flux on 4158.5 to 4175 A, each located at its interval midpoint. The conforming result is 3.1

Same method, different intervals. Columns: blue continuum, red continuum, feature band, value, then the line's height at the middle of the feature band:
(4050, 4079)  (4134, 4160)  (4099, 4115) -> -1.0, 65.2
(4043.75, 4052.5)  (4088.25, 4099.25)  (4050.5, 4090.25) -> 1.4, 71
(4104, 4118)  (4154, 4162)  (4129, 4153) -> 1.2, 69.1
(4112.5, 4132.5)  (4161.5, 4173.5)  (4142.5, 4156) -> 0.8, 68.3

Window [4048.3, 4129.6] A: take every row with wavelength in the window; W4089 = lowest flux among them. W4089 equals 47.55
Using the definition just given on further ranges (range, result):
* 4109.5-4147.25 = 56.43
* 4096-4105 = 54.01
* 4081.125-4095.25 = 66.95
